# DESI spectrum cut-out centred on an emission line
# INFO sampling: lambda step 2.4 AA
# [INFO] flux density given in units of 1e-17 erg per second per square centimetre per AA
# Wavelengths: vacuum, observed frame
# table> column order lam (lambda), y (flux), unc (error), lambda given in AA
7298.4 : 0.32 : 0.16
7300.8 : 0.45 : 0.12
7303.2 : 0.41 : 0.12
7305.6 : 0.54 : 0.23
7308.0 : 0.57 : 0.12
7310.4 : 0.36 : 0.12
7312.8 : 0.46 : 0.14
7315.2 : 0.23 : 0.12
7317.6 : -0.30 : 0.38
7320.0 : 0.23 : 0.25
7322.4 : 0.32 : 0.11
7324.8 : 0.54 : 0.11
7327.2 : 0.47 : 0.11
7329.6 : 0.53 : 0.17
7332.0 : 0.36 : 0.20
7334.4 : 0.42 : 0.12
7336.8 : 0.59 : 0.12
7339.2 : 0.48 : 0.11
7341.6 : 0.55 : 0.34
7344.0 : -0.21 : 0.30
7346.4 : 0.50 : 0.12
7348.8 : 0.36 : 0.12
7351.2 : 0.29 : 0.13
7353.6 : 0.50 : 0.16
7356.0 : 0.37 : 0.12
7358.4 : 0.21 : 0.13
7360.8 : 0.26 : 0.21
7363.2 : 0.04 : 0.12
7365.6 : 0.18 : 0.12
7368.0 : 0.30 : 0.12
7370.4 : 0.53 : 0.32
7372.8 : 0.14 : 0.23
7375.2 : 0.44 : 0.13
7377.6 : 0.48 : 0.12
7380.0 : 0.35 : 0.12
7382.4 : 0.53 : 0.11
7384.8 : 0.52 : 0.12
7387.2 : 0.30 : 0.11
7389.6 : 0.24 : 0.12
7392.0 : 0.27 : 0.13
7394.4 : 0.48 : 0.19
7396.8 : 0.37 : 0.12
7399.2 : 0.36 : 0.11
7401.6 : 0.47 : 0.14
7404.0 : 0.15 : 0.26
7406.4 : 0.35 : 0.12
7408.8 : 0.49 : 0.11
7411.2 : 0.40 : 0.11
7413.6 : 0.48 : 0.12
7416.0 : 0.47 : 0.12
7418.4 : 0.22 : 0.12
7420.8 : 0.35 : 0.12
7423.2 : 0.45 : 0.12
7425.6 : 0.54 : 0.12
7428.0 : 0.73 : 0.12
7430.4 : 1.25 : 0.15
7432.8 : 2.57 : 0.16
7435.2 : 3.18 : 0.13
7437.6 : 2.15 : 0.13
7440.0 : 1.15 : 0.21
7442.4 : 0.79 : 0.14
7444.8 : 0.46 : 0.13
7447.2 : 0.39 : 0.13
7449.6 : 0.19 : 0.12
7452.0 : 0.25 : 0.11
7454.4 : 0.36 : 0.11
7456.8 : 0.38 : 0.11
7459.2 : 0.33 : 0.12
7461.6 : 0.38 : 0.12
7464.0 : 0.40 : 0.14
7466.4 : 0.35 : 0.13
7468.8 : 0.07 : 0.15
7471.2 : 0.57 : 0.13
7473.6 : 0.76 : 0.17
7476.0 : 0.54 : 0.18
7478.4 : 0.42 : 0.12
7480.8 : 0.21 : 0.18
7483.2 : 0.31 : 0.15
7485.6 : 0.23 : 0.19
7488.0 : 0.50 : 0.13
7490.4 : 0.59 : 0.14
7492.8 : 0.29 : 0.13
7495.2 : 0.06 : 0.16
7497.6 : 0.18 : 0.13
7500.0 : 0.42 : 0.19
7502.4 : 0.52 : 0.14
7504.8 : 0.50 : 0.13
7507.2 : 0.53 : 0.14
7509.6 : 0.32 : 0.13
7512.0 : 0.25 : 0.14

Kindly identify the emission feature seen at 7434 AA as H-gamma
